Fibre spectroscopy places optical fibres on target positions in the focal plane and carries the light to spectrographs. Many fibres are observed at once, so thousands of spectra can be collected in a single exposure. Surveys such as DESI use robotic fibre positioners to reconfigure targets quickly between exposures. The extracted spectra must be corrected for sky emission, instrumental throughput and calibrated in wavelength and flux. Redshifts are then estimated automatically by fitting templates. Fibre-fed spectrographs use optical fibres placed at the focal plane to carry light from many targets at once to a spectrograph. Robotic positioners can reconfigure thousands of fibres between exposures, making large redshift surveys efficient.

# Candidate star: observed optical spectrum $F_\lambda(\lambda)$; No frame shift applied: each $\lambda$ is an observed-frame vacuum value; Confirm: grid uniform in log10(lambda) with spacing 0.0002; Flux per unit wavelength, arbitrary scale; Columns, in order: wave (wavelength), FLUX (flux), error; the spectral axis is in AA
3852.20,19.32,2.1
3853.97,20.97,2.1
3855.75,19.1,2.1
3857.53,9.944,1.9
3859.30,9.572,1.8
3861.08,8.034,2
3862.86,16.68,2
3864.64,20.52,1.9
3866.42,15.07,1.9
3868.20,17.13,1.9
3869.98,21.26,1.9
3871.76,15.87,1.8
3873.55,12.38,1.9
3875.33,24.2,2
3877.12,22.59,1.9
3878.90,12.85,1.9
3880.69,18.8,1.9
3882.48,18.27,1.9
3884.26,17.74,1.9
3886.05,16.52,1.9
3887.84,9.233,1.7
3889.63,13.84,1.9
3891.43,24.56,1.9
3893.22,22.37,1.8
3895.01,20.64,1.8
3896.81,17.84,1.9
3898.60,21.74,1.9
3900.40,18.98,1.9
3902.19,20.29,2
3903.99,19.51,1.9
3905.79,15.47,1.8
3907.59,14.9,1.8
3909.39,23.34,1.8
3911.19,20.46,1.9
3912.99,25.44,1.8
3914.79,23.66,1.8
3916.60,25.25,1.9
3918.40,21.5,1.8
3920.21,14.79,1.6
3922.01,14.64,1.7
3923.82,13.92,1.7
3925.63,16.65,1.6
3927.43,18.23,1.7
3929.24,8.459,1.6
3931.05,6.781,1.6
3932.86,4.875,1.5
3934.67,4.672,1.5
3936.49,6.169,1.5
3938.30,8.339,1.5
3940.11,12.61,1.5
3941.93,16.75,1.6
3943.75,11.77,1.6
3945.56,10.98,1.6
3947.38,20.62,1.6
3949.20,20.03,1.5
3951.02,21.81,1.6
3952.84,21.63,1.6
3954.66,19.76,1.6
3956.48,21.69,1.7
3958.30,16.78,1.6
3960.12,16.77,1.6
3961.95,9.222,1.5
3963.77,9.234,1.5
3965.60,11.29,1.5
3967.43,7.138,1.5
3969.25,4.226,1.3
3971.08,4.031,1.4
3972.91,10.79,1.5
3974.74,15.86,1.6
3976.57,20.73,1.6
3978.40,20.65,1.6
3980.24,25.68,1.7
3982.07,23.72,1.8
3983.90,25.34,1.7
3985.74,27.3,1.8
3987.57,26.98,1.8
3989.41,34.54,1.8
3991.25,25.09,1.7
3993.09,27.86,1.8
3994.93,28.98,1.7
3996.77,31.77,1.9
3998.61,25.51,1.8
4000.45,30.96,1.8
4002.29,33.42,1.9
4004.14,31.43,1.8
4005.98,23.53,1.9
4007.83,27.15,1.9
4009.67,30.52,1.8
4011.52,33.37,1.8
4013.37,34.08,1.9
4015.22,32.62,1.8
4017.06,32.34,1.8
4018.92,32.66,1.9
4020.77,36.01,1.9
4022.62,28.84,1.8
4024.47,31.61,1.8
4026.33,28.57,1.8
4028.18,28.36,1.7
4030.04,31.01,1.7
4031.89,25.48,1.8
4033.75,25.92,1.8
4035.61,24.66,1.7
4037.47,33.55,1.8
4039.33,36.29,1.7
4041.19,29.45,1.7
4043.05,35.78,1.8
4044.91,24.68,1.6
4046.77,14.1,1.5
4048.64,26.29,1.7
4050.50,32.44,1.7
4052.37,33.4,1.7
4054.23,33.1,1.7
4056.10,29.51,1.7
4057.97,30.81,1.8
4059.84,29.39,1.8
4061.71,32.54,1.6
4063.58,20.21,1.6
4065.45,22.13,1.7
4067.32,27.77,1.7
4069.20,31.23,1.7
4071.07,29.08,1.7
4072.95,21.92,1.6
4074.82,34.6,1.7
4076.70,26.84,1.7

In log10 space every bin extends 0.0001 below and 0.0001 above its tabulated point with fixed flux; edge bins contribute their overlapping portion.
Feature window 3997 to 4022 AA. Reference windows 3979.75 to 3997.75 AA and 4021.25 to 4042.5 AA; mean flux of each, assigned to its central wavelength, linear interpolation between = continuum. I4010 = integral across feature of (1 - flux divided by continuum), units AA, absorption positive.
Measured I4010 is -2.0 AA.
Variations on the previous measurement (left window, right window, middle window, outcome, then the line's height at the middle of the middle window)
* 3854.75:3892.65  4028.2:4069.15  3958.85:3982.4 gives 9.8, 23.2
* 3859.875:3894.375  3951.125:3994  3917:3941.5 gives 8.1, 18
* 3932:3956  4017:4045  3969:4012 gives -3.1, 22.8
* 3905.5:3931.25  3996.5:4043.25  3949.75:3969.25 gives 6.6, 23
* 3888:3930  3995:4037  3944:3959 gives 2.9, 23.3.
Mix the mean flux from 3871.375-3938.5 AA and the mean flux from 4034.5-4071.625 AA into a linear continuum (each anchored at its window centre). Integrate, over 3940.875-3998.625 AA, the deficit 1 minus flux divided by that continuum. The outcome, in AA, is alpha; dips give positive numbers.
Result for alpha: 8.2 AA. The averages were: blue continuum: 16.8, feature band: 19.1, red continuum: 28.8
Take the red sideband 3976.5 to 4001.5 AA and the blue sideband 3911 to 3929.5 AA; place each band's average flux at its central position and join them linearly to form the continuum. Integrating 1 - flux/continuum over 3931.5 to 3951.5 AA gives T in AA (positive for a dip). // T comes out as 8.6 AA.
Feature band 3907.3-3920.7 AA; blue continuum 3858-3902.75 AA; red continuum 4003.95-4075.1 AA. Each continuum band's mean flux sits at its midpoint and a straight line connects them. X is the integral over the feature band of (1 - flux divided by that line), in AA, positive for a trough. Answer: -1.2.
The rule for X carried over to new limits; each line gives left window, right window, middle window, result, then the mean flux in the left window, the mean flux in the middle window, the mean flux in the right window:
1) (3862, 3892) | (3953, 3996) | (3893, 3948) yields 6.0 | 17.4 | 16.1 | 19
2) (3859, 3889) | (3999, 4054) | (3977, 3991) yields 0.1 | 16.4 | 26.1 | 29.9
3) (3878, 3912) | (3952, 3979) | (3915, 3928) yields -1.2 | 18.3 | 18.2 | 13.9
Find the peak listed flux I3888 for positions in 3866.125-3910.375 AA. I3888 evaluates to 24.56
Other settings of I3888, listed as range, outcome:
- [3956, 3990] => 34.54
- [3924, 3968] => 21.81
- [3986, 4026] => 36.01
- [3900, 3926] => 25.44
